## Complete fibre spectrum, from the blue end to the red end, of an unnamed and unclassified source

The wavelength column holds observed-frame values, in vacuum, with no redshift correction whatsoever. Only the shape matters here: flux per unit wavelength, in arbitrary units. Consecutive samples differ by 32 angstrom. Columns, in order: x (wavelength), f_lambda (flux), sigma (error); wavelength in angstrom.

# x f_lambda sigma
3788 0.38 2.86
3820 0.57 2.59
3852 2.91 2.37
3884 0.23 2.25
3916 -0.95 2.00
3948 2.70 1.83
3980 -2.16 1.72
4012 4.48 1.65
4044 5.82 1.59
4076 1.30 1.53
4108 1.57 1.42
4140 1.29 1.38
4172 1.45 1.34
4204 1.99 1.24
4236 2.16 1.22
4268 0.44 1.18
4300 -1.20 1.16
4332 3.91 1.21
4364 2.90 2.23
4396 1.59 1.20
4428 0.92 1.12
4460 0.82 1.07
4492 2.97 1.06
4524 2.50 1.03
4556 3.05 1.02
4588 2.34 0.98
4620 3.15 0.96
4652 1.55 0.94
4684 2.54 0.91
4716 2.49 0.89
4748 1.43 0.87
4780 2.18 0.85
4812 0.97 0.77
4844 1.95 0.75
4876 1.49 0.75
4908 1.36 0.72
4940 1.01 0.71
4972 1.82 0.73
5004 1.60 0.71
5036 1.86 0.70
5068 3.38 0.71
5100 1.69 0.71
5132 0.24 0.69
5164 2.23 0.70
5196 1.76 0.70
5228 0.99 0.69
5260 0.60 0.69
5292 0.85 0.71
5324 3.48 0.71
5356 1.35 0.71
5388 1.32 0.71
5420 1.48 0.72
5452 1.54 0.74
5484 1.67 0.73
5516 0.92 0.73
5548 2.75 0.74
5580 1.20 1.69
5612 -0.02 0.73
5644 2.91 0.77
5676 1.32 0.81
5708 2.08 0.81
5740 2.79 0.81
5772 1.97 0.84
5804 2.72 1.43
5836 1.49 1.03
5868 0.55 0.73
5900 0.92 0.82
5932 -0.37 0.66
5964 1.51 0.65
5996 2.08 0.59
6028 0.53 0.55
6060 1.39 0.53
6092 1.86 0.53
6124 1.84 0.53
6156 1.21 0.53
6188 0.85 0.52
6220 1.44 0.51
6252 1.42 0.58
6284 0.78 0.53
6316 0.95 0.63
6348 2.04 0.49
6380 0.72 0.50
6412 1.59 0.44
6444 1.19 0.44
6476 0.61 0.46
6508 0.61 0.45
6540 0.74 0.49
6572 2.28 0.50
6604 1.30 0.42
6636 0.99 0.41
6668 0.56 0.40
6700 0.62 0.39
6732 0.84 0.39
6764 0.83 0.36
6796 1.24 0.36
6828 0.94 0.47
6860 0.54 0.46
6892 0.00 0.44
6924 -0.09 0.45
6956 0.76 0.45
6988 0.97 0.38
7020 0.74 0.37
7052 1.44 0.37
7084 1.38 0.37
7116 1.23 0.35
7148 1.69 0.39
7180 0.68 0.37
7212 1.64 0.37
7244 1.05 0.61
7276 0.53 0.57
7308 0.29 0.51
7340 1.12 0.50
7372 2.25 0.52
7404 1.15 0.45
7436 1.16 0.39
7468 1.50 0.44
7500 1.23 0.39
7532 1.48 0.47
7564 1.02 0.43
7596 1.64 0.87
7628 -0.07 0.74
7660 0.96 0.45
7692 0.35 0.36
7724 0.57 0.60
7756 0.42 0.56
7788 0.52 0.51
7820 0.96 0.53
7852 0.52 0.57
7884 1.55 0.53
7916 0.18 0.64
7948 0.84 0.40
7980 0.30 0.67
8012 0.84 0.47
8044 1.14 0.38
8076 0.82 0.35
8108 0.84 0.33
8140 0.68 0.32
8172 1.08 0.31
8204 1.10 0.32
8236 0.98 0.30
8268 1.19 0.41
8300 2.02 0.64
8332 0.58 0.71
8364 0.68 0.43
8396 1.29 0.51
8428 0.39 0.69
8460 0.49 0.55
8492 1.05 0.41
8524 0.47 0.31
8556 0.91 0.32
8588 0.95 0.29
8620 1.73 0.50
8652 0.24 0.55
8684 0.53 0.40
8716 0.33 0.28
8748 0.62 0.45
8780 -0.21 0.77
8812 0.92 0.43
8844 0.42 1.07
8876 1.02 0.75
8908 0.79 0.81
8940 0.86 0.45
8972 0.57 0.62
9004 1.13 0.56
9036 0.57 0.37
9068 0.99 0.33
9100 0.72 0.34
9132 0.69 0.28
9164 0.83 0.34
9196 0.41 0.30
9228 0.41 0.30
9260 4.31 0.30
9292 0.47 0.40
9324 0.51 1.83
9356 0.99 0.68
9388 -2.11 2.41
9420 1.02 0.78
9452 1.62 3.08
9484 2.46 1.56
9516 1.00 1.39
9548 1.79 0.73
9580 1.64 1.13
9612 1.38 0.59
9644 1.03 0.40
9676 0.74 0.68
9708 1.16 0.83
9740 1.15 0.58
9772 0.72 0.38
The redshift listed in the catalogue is 1.485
